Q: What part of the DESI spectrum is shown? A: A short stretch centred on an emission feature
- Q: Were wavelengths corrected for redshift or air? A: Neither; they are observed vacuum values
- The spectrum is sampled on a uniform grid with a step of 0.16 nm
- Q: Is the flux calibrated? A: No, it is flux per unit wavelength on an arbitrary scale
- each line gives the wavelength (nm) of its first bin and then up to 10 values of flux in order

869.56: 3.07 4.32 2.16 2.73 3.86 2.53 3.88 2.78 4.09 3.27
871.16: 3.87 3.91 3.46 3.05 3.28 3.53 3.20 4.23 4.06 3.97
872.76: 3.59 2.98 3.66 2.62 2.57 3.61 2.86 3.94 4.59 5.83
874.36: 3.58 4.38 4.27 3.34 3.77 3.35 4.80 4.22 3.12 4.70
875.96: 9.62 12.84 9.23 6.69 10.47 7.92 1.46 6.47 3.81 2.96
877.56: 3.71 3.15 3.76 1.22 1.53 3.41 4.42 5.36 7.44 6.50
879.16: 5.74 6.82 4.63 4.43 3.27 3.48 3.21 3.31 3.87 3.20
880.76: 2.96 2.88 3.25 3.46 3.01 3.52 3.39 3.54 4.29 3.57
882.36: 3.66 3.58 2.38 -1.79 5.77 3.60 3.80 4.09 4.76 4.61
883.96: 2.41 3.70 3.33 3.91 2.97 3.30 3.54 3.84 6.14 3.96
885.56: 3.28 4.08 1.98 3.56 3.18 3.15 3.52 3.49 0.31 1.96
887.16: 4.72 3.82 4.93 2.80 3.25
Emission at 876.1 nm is Halpha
